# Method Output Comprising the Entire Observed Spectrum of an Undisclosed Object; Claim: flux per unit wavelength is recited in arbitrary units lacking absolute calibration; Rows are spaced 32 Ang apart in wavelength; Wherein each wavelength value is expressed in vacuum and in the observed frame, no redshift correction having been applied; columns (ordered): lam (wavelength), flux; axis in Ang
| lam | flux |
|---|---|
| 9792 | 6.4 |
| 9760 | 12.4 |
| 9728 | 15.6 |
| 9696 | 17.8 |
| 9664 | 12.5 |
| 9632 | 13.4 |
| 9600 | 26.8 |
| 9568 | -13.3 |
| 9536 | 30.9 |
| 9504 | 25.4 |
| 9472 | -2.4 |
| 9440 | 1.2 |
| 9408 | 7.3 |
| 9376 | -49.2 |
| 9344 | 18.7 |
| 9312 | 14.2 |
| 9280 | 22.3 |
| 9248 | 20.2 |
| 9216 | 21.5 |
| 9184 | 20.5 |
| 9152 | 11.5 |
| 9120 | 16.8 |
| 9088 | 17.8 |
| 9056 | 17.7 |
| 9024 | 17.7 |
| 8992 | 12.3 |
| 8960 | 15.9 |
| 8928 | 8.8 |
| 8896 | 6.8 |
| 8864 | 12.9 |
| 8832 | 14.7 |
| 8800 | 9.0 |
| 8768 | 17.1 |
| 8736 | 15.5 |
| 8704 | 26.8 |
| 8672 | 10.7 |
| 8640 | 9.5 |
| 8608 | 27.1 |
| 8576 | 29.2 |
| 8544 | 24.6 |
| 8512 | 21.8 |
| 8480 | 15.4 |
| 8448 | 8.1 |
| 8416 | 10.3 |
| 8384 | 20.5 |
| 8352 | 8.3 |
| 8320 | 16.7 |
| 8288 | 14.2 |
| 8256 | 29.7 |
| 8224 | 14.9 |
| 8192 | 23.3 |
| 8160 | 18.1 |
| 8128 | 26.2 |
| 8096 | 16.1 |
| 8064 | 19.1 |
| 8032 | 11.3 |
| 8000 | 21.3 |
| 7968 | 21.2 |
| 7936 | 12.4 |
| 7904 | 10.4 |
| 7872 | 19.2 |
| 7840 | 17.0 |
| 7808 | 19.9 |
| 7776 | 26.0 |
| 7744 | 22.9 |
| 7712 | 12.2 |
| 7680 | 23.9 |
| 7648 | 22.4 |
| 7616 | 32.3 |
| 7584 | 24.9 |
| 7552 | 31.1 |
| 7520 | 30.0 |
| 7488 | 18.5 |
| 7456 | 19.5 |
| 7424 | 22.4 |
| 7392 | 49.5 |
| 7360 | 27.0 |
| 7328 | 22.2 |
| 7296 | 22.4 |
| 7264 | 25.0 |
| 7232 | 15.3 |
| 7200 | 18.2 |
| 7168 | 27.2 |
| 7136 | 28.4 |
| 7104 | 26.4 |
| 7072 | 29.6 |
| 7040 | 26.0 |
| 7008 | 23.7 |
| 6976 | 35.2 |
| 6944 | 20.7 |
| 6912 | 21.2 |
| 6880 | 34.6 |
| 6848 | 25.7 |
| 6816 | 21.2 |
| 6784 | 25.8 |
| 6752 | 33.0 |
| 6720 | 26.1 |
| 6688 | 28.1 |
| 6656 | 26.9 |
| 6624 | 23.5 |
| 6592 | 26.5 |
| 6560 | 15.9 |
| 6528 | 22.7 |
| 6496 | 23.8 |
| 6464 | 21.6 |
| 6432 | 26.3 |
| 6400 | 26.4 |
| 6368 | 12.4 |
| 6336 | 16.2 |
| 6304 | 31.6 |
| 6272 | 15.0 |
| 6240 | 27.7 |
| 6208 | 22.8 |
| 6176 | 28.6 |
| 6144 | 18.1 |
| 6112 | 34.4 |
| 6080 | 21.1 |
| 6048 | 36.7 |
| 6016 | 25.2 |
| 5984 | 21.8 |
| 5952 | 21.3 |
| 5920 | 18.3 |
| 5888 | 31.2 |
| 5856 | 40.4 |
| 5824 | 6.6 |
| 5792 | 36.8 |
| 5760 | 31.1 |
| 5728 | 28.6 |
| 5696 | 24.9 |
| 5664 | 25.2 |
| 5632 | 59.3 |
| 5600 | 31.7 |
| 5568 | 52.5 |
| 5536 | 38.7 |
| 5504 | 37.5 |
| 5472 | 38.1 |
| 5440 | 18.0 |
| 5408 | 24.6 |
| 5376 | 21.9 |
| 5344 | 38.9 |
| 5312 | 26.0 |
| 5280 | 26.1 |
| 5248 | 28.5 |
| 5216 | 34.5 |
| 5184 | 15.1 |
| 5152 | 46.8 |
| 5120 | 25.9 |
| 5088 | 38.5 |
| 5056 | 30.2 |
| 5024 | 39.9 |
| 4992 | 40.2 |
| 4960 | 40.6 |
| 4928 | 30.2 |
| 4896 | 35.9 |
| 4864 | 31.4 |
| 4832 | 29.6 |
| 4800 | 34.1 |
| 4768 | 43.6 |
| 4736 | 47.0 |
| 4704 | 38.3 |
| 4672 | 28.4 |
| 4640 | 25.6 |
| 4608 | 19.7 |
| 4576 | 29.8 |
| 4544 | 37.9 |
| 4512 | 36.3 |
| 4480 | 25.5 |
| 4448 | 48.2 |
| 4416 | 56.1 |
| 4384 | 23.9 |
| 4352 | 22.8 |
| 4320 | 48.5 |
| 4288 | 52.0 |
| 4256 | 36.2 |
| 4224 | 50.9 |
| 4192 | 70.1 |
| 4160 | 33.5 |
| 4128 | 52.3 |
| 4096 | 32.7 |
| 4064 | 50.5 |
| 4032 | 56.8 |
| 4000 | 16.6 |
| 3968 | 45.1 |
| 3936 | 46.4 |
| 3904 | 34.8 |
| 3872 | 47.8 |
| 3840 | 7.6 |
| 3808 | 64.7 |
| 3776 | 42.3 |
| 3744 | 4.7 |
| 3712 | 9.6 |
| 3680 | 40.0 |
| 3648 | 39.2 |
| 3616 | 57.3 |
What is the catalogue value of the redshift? 0.12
